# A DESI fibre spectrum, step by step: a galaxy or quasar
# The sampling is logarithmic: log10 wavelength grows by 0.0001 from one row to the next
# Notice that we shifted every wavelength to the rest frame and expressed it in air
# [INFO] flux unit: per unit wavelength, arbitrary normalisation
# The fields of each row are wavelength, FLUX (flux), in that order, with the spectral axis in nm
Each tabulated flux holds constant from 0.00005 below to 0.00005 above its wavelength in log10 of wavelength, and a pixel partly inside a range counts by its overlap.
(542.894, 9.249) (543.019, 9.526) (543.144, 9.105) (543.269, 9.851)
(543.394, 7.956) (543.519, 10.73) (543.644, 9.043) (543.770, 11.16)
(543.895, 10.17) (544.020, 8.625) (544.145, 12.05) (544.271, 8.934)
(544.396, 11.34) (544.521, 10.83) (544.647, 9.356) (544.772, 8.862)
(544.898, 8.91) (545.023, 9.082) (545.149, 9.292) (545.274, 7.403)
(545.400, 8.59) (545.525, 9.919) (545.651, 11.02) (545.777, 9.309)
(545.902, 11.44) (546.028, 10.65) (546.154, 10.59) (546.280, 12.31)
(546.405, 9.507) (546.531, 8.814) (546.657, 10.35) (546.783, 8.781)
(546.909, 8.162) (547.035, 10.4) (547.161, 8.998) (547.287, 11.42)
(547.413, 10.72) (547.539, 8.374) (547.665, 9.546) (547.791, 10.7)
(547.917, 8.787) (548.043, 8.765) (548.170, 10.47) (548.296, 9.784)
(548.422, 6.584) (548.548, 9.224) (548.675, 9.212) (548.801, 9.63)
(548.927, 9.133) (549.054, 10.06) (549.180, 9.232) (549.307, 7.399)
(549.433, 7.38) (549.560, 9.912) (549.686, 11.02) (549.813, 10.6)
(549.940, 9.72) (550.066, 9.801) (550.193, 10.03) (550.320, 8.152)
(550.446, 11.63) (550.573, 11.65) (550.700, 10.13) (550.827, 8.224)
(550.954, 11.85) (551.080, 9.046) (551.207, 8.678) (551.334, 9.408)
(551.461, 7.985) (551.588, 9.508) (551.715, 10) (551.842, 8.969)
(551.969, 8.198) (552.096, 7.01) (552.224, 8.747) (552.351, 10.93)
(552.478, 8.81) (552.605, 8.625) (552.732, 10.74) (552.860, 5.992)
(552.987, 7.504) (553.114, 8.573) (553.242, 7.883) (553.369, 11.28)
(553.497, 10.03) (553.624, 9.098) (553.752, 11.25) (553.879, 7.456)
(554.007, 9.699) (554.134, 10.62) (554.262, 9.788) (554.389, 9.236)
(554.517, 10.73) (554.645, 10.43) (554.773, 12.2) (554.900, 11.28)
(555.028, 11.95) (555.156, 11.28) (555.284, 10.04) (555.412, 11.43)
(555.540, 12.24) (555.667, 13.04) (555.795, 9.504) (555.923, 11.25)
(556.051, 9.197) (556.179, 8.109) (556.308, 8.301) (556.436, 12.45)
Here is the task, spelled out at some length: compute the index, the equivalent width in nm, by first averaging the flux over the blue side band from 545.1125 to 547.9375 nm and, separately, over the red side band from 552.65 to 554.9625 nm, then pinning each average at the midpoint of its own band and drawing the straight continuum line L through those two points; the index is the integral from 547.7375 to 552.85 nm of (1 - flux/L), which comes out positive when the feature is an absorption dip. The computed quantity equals 0.194 nm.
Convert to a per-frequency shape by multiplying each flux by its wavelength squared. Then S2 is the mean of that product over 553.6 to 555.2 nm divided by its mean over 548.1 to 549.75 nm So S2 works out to 1.2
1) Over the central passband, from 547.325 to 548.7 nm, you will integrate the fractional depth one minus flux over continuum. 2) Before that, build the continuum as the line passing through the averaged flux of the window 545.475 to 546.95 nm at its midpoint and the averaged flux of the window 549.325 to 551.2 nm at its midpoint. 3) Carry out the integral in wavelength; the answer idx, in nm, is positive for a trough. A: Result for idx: 0.09 nm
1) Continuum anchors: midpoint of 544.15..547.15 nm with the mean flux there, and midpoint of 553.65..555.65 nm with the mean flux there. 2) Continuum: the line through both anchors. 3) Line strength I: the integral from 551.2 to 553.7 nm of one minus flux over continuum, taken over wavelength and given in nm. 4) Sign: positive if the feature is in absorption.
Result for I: 0.37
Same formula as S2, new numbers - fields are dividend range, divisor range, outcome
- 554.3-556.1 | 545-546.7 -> 1.15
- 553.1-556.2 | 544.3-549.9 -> 1.11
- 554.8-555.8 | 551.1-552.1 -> 1.32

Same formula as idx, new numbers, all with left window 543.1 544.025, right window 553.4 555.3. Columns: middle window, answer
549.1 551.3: 0.09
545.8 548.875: 0.06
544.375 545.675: 0.05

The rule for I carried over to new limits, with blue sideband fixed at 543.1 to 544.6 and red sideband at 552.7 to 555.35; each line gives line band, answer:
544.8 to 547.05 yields 0.07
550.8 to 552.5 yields 0.13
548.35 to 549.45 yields 0.13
